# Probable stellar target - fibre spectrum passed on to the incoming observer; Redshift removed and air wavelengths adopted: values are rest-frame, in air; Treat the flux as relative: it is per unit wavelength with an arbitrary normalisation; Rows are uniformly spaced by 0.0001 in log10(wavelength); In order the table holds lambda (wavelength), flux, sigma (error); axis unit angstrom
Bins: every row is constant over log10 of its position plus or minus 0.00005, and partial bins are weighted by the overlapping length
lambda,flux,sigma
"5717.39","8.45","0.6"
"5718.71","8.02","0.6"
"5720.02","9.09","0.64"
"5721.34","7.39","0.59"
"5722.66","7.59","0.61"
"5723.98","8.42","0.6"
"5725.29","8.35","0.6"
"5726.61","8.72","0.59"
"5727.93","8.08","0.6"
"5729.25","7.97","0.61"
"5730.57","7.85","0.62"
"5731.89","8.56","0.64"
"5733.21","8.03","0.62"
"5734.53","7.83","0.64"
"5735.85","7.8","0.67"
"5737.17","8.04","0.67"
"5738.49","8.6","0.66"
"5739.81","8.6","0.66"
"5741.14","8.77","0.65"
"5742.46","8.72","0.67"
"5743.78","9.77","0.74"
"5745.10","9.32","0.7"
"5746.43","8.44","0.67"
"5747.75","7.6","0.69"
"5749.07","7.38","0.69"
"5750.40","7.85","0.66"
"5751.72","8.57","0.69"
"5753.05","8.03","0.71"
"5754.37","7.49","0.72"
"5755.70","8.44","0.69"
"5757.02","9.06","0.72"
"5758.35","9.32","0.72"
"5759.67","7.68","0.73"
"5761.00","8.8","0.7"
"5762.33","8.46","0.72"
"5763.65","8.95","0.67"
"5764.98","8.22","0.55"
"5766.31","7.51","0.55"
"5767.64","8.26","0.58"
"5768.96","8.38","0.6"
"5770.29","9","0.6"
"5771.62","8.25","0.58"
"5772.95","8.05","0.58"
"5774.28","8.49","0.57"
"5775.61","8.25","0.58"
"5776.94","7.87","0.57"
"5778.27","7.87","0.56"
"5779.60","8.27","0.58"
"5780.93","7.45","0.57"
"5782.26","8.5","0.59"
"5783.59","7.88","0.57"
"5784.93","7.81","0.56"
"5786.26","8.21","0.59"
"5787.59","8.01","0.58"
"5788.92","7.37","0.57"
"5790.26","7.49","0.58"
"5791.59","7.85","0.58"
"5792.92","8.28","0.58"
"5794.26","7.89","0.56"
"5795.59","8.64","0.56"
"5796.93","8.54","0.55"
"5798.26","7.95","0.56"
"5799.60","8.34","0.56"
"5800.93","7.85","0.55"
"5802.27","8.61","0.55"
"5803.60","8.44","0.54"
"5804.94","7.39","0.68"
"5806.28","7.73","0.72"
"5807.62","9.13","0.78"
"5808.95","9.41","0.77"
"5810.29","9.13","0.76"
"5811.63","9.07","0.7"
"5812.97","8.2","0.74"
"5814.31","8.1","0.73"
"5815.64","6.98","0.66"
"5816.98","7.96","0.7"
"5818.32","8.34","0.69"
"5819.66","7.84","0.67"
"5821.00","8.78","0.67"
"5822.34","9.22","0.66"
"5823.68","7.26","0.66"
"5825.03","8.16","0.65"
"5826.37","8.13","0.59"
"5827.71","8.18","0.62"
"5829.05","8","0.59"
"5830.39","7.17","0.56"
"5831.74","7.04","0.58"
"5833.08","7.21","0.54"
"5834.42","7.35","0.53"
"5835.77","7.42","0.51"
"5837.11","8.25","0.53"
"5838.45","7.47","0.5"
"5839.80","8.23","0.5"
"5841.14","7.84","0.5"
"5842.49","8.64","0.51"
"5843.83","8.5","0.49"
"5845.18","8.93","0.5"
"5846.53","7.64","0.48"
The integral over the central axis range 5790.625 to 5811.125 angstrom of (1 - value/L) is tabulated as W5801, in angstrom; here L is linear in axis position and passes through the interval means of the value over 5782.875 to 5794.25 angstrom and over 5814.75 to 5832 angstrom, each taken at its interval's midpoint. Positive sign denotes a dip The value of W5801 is -1.15 angstrom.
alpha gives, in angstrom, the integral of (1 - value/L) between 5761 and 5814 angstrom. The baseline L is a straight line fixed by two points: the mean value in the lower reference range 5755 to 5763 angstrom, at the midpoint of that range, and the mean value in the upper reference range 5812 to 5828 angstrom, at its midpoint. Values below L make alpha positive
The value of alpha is 0.9 angstrom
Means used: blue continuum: 8.63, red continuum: 8.11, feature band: 8.24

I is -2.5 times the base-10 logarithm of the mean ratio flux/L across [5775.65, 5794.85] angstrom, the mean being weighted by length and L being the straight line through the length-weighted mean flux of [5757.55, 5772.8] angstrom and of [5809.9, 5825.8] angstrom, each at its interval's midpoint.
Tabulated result 0.058 mag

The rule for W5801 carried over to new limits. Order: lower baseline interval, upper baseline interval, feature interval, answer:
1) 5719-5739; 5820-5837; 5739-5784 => -1.6 angstrom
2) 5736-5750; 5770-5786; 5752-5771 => -0.3 angstrom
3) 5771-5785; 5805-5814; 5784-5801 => 0.6 angstrom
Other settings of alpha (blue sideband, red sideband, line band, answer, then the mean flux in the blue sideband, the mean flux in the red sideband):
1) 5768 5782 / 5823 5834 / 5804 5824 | -1.4 angstrom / 8.2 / 7.64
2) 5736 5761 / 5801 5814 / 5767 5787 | 0.7 angstrom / 8.42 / 8.52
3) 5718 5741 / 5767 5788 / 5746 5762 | -0.1 angstrom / 8.19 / 8.16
